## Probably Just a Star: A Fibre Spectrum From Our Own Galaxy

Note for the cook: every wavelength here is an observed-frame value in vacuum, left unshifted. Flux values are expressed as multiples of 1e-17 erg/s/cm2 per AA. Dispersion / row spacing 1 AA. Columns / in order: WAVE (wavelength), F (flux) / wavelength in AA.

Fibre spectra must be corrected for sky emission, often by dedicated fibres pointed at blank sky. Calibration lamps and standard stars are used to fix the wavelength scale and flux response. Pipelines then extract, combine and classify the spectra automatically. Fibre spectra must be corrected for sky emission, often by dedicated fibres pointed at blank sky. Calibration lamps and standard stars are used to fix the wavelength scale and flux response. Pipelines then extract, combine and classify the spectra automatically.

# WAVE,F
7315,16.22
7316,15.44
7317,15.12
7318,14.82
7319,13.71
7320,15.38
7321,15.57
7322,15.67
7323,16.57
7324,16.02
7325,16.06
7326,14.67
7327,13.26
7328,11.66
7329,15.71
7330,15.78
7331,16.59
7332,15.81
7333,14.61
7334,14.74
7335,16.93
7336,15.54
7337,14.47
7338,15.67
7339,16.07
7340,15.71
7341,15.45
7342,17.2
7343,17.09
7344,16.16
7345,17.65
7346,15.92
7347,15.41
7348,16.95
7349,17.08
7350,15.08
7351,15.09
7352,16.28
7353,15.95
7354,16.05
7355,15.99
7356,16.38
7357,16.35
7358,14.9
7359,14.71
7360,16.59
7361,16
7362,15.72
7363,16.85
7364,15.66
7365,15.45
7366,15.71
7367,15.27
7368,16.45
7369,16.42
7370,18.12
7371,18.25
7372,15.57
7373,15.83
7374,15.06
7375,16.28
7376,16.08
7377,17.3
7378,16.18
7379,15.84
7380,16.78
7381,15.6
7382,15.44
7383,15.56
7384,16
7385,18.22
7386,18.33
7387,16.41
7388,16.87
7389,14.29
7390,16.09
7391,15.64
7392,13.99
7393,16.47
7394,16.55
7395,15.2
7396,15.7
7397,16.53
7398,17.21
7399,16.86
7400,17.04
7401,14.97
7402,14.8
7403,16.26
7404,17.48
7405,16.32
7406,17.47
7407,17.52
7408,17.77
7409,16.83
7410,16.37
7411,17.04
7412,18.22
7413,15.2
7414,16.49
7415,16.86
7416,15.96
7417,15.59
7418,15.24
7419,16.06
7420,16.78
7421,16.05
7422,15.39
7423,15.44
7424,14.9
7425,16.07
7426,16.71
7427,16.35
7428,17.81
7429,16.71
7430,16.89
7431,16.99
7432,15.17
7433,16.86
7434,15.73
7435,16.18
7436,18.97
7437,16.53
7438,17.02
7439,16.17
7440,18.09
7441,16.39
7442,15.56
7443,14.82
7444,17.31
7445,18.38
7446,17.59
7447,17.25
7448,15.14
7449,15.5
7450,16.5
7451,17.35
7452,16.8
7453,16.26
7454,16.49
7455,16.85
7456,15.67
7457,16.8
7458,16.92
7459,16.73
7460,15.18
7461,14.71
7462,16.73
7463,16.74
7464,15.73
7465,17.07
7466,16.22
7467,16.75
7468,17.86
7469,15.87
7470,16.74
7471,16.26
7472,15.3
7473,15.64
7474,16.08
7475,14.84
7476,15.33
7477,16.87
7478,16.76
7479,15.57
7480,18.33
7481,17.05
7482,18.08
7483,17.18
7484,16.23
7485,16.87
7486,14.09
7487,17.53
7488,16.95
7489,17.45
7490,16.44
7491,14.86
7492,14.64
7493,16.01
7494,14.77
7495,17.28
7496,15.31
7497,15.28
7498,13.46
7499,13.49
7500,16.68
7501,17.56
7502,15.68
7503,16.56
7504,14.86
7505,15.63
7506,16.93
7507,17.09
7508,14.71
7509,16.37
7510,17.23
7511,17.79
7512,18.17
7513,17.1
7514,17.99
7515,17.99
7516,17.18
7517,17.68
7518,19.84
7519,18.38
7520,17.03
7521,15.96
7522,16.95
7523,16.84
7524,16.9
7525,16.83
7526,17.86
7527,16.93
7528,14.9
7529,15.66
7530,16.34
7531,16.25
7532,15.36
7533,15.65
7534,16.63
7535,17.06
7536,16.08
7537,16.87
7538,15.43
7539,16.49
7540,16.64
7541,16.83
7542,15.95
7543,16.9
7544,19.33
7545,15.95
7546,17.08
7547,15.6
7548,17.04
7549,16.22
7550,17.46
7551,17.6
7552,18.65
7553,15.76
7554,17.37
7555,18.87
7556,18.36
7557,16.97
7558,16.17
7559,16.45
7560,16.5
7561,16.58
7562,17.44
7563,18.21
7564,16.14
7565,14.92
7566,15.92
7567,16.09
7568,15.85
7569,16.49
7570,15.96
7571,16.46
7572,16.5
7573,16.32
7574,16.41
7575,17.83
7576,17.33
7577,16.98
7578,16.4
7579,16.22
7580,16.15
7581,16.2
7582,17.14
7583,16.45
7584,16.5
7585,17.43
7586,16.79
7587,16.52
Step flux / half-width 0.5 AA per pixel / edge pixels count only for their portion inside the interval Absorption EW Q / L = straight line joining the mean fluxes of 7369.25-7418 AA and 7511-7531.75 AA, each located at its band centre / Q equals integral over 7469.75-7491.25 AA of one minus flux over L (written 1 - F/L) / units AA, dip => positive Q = 0.6 AA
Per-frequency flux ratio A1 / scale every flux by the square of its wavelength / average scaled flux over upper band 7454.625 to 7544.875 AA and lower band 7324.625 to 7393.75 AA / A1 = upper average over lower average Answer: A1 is 1.1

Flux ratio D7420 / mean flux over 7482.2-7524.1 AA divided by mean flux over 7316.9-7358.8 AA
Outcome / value 1.1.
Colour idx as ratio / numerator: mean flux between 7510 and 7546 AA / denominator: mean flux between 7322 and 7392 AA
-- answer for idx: 1.1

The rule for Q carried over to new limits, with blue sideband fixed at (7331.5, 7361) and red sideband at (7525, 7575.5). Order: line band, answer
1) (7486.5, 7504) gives 0.6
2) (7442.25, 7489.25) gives -0.3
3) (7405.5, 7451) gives -0.9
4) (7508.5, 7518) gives -0.6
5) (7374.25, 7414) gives -0.7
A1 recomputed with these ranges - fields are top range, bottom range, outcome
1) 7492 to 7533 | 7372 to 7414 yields 1.04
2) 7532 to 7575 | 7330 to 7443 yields 1.08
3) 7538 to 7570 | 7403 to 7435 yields 1.06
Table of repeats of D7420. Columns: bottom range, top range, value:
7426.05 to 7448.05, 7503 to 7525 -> 1.02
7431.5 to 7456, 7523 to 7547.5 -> 0.99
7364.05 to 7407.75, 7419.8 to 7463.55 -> 1.01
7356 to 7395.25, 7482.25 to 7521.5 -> 1.02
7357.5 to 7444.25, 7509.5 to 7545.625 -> 1.04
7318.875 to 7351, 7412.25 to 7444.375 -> 1.04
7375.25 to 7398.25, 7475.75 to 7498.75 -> 1.00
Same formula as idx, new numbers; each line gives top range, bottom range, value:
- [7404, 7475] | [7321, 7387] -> 1.03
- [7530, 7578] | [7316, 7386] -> 1.05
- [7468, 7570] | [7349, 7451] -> 1.02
